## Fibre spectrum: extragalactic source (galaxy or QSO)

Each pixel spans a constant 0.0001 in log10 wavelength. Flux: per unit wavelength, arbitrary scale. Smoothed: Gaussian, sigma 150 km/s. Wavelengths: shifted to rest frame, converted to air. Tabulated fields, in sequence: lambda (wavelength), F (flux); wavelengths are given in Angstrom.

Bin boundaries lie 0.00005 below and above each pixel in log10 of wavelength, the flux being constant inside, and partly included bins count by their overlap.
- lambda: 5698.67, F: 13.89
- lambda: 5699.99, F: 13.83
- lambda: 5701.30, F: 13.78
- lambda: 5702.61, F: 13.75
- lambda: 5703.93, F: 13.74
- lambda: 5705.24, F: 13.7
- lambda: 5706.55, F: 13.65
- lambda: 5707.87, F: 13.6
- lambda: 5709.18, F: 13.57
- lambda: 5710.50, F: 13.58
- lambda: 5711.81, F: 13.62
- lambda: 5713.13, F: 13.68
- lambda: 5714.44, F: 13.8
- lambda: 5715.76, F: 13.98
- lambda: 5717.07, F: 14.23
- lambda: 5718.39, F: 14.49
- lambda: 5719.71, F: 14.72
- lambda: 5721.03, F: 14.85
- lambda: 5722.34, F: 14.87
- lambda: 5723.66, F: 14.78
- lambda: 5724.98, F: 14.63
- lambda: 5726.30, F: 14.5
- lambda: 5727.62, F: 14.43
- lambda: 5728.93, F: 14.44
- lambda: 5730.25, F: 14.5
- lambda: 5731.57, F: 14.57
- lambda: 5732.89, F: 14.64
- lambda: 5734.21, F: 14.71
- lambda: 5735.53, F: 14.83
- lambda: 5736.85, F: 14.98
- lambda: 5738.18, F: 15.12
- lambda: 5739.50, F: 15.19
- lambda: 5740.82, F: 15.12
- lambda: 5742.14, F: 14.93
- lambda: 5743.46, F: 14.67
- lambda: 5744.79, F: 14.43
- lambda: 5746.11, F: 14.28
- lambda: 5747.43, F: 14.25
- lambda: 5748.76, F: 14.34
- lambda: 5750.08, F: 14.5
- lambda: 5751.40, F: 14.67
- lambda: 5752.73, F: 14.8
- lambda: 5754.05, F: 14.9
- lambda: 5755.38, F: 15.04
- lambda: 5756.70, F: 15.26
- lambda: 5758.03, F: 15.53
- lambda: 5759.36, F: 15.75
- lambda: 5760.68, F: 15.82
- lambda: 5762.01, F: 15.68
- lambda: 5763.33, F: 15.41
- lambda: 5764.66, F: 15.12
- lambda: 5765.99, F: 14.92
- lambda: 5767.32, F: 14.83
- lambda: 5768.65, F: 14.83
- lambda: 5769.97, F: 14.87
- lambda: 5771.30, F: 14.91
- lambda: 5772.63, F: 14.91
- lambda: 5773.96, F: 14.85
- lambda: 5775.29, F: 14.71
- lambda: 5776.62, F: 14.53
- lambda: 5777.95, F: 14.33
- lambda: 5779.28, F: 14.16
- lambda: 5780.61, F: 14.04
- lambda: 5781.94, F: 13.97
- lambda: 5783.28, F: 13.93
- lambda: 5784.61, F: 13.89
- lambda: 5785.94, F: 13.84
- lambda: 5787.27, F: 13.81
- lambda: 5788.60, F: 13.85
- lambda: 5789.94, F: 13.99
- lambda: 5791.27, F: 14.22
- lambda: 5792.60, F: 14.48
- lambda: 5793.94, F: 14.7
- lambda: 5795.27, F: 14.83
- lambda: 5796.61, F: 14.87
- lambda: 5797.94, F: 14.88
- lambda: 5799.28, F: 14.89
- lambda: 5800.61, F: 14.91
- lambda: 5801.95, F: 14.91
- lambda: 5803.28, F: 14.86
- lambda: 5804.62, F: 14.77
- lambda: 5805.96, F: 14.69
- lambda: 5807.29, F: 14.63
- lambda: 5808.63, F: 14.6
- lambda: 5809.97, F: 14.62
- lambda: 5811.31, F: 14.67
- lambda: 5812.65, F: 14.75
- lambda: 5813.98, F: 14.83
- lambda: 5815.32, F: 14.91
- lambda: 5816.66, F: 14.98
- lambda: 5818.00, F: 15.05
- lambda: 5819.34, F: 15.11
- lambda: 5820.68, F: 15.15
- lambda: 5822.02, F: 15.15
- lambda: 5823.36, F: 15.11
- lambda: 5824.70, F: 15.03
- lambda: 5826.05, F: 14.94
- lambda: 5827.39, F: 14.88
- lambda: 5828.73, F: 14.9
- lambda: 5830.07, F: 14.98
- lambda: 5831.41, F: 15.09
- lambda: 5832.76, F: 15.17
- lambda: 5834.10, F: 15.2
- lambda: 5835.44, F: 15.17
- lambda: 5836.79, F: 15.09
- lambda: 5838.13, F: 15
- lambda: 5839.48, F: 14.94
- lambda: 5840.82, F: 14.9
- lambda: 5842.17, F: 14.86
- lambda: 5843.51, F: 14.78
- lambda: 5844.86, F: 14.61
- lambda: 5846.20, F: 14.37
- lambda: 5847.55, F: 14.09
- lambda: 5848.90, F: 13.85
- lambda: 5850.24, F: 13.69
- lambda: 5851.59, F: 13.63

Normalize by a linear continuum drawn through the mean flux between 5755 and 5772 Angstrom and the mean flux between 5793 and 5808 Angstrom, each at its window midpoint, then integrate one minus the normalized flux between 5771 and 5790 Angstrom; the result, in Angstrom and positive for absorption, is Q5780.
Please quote 1.0 Angstrom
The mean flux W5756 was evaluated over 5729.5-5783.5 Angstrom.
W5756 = 14.8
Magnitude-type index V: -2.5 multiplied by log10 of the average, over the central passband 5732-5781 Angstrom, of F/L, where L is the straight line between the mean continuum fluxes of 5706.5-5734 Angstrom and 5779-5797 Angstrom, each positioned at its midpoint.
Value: -0.048 mag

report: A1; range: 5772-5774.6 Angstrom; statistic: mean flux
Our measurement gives 14.9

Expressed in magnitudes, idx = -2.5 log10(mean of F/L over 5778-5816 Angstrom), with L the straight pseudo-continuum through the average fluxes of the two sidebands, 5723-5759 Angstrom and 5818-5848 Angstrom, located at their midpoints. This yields 0.03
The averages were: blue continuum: 14.7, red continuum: 14.9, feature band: 14.5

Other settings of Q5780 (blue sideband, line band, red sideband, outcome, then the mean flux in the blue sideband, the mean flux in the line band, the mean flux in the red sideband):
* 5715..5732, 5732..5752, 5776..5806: -0.29 Angstrom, 14.5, 14.7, 14.4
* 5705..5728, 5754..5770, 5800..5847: -0.87 Angstrom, 14.2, 15.3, 14.9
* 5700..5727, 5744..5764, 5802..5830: -0.81 Angstrom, 14.1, 15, 14.9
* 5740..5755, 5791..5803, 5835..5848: -0.04 Angstrom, 14.6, 14.8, 14.8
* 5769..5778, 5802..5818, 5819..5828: 0.21 Angstrom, 14.8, 14.8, 15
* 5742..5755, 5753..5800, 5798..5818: -0.08 Angstrom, 14.6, 14.7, 14.8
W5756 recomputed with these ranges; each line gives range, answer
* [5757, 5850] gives 14.8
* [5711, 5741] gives 14.5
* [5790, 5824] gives 14.8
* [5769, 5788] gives 14.4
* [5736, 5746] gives 14.9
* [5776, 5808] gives 14.4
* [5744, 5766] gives 15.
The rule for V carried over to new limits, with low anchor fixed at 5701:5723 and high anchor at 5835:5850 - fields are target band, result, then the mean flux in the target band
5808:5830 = -0.03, 14.9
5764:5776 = -0.04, 14.9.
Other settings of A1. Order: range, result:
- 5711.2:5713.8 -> 13.7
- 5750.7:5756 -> 14.8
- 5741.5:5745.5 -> 14.7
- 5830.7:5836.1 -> 15.2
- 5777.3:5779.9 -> 14.2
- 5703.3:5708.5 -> 13.7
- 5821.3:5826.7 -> 15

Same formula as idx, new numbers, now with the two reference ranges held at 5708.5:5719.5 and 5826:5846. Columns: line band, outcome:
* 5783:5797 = 0.03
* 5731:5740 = -0.06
